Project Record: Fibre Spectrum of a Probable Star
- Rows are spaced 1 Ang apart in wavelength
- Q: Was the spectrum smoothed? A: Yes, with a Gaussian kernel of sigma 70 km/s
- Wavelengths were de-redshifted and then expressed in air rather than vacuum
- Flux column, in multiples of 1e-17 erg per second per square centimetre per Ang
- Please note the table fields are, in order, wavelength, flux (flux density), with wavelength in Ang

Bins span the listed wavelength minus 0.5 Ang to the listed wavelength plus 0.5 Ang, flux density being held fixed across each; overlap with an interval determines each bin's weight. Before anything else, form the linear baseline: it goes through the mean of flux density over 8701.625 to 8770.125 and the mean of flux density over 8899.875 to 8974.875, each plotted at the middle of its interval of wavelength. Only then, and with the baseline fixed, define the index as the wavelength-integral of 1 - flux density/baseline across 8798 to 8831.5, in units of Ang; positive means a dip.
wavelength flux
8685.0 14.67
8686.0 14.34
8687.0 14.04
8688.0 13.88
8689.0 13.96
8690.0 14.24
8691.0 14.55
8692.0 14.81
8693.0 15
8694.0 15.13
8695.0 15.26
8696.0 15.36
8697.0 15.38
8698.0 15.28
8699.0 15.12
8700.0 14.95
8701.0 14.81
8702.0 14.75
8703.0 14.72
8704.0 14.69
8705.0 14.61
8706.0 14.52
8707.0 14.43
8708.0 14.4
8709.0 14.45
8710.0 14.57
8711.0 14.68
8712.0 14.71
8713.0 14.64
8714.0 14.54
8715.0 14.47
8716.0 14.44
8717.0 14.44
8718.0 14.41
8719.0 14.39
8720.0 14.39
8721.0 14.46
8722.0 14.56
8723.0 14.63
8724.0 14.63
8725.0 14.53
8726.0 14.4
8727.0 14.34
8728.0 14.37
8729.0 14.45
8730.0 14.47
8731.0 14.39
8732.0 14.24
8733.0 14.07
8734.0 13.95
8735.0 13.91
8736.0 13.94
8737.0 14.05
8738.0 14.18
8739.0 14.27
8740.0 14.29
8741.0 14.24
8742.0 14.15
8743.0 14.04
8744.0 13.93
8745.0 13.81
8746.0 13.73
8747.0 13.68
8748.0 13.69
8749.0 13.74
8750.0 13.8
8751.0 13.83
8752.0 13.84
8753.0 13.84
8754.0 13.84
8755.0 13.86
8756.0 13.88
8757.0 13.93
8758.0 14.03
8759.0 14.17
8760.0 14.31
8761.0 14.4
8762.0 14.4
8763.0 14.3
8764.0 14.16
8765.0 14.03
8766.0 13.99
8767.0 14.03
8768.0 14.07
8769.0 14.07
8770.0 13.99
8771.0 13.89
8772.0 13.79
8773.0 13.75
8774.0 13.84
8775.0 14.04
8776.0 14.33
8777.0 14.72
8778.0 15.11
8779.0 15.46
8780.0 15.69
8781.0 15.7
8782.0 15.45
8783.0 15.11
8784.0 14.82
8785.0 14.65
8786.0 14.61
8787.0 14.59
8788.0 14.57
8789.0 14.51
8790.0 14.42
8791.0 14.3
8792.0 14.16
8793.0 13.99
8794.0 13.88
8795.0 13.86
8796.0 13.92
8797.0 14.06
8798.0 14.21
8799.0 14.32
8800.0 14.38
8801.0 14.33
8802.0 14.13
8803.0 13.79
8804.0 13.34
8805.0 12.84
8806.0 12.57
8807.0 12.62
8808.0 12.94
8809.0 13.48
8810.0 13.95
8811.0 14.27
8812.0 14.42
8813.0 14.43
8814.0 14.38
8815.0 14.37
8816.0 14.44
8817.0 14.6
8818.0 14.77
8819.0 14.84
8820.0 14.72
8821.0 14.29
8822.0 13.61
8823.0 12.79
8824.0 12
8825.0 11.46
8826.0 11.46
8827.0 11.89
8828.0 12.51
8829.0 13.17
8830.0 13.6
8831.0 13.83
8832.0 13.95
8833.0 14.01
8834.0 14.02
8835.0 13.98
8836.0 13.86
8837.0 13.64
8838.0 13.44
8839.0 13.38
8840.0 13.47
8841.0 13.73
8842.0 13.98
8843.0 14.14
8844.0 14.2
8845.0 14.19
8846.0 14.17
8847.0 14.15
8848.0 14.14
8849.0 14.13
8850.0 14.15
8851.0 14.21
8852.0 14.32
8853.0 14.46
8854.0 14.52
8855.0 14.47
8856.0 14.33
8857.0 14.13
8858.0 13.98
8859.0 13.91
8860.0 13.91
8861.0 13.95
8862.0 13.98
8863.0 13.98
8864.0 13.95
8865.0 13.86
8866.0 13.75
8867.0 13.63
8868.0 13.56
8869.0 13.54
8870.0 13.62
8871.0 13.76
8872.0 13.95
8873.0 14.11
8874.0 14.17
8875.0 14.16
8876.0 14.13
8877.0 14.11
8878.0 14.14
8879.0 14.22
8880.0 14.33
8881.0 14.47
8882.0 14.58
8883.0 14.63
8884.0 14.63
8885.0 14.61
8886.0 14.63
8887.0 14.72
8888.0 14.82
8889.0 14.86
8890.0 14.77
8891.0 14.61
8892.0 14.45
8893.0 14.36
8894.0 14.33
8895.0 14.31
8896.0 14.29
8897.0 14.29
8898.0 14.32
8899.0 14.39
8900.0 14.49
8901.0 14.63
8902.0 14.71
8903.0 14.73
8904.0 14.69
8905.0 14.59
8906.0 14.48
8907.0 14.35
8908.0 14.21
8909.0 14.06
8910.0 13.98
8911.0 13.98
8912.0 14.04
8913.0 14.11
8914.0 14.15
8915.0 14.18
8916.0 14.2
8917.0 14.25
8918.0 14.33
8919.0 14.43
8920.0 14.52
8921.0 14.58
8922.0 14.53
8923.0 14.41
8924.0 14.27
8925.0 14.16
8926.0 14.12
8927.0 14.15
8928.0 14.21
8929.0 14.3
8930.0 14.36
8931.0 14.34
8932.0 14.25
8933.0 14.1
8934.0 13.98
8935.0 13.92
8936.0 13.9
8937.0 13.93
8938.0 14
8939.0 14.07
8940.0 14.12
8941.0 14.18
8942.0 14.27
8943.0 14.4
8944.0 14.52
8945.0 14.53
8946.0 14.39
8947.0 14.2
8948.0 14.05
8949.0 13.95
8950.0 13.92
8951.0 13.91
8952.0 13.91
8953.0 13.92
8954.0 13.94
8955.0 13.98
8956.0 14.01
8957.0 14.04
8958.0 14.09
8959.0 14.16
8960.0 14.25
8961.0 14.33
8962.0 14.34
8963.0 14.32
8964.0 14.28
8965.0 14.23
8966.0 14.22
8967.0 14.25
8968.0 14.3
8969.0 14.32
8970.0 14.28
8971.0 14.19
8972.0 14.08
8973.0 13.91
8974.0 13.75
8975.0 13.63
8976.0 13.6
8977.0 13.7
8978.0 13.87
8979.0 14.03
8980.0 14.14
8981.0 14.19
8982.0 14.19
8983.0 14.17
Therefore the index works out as 1.5 Ang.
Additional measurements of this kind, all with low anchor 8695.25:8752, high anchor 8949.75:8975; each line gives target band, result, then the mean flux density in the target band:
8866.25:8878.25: 0.3 Ang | 13.9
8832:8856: 0.4 Ang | 14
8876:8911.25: -0.6 Ang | 14.4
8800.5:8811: 0.6 Ang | 13.4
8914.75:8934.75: -0.2 Ang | 14.3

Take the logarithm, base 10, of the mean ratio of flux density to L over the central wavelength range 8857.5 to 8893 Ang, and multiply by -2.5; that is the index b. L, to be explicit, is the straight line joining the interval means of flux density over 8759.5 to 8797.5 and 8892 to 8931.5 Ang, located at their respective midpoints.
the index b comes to 0.01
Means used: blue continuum 14.4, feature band 14.2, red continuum 14.3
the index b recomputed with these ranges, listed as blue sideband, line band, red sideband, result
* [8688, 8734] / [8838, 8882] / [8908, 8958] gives 0.02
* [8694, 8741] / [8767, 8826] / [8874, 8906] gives 0.03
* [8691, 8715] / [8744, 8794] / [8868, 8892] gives 0.03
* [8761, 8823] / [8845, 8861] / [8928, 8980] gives 0.00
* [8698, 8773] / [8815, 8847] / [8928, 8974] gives 0.04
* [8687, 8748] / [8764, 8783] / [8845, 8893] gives -0.01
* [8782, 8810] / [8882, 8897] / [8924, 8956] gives -0.04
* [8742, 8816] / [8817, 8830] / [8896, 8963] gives 0.08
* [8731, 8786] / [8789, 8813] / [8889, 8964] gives 0.03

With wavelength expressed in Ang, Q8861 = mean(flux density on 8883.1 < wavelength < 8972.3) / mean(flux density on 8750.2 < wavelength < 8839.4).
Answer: 1.0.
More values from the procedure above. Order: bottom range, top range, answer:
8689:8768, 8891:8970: 0.99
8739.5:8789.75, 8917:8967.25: 1.00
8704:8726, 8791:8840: 0.94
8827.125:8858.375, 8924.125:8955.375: 1.02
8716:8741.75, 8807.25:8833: 0.95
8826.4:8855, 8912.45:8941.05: 1.03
